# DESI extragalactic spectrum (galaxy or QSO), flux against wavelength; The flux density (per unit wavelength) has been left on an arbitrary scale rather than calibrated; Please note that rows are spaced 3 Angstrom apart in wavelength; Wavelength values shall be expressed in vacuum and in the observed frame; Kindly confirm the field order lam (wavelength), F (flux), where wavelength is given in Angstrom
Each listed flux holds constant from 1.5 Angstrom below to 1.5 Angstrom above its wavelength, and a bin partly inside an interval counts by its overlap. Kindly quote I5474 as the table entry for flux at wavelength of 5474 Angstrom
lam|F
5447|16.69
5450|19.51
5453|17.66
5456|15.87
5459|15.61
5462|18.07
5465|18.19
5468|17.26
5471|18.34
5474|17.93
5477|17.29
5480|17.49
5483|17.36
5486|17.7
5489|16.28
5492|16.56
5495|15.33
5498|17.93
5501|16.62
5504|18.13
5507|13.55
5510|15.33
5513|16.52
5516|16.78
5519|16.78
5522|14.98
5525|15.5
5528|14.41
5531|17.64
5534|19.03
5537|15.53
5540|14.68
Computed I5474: 17.93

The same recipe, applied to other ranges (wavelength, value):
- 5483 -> 17.36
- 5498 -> 17.93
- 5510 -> 15.33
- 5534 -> 19.03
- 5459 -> 15.61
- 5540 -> 14.68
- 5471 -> 18.34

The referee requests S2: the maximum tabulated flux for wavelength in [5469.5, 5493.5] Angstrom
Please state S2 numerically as 18.34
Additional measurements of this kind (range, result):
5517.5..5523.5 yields 16.78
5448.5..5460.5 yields 19.51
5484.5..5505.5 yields 18.13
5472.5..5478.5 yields 17.93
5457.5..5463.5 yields 18.07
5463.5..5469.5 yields 18.19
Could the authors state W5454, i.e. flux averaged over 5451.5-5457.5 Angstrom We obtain 16.8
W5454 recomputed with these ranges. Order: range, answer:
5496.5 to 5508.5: 16.6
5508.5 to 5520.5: 16.4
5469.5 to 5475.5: 18.1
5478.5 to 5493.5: 17.1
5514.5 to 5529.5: 15.7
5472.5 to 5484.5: 17.5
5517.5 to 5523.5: 15.9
